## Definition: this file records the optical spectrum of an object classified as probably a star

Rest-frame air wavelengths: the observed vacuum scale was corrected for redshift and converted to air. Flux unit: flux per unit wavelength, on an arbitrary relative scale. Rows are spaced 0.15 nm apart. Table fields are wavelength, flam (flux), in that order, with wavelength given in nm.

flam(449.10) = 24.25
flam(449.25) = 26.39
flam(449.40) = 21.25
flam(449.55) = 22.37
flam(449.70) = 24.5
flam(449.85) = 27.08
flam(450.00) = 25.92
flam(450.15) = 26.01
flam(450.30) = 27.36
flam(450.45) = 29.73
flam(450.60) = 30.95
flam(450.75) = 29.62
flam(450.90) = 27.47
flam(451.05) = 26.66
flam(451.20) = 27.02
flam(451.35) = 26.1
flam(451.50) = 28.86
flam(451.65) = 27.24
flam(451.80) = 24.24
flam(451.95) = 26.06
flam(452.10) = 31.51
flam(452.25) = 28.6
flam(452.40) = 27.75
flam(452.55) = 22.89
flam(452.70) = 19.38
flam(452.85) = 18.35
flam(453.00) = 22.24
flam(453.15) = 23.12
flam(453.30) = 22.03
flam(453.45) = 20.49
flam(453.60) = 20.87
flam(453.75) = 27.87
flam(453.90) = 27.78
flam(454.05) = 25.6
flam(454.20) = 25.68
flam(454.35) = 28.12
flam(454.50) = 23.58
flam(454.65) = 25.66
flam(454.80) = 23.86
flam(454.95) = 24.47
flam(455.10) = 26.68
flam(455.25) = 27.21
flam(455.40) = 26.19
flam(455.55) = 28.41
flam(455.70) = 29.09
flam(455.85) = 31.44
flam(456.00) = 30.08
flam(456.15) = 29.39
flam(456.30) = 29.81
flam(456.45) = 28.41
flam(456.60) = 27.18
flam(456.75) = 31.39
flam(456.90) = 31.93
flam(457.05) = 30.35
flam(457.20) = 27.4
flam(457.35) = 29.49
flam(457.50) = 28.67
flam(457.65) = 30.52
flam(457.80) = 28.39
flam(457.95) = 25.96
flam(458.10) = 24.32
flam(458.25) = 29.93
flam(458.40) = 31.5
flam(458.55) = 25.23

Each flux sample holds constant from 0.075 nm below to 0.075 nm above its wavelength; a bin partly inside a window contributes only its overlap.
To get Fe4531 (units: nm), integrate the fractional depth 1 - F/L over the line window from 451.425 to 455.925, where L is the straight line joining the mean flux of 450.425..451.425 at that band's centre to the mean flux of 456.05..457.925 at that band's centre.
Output 0.50 nm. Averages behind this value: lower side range 28.1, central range 25.5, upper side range 29.3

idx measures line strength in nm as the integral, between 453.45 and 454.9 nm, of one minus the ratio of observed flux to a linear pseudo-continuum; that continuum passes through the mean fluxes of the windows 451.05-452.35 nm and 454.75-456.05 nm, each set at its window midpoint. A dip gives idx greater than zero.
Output 0.122 nm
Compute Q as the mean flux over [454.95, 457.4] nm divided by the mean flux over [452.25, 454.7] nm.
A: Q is 1.2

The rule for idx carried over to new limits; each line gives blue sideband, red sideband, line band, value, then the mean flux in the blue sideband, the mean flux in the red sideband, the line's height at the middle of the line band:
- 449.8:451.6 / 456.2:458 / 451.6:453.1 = 0.18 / 27.7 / 29.2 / 28.1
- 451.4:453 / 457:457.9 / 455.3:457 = -0.08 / 25.3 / 29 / 28.1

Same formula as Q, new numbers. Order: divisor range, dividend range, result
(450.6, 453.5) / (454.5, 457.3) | 1.11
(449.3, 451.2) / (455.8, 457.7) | 1.12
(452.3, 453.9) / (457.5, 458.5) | 1.24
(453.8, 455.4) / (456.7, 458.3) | 1.11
